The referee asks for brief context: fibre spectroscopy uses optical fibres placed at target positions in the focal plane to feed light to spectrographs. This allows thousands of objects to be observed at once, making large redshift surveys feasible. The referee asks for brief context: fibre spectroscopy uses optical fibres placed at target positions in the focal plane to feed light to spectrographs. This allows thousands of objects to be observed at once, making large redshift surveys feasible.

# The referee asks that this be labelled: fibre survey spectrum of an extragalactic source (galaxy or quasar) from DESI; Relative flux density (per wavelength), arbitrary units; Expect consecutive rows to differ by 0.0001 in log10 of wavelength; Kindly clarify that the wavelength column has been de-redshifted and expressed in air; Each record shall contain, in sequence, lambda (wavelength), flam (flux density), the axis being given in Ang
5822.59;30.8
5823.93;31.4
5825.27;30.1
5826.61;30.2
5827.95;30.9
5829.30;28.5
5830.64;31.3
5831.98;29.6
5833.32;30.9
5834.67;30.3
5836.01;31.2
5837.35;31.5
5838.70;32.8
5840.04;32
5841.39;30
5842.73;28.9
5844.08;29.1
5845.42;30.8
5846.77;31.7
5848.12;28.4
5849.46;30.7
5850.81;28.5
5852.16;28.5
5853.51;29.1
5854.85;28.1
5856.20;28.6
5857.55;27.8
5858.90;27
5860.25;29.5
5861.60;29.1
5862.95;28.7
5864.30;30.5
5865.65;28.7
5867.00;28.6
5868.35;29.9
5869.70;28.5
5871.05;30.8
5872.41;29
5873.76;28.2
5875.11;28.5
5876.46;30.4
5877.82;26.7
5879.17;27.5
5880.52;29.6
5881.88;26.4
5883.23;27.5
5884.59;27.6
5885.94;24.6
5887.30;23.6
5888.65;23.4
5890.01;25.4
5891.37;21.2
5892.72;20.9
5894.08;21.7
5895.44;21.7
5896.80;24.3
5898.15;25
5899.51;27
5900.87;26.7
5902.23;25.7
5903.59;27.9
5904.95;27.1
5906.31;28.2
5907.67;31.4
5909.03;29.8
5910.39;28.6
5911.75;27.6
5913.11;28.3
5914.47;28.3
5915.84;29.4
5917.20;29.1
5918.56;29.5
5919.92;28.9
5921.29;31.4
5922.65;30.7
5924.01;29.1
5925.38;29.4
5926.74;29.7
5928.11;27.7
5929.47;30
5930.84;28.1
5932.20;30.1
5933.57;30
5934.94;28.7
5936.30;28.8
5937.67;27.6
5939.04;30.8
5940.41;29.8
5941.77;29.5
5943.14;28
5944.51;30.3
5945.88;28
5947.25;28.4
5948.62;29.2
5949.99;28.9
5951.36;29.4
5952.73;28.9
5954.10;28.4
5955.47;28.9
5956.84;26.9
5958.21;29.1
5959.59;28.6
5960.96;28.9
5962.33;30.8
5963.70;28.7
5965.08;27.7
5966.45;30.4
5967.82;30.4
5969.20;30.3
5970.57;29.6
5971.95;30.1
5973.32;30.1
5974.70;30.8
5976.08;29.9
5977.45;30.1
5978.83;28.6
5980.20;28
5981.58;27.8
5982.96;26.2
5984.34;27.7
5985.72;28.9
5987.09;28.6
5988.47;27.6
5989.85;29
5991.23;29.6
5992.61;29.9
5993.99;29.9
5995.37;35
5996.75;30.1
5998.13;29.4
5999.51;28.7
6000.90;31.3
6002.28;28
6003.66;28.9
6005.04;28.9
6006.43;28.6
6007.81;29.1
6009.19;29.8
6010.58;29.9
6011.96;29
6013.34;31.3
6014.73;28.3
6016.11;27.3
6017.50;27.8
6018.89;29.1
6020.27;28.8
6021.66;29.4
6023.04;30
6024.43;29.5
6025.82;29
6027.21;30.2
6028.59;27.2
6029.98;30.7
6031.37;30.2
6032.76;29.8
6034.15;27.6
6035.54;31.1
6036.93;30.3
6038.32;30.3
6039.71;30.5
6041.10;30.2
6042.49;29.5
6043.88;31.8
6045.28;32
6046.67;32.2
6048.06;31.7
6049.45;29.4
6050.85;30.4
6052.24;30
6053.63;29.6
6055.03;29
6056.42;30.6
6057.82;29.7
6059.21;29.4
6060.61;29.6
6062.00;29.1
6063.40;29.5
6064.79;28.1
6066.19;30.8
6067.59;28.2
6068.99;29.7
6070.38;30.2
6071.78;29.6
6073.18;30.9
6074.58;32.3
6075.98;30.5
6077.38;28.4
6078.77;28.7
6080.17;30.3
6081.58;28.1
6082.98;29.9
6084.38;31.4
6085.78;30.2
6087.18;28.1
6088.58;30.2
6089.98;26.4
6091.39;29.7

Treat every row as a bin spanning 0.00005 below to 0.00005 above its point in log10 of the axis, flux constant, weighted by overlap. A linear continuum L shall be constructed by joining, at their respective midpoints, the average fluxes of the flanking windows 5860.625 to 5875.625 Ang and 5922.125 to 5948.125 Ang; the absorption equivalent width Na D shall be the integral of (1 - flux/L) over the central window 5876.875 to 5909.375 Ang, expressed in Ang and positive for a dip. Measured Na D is 3.7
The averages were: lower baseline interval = 29.2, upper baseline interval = 29.2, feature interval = 25.9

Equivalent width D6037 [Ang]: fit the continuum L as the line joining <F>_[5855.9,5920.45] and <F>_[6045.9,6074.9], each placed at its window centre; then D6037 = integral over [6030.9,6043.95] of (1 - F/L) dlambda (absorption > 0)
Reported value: -0.2 Ang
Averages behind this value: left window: 27.4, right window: 30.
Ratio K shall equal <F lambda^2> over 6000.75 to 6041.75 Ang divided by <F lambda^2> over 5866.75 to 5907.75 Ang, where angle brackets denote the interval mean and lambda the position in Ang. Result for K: 1.2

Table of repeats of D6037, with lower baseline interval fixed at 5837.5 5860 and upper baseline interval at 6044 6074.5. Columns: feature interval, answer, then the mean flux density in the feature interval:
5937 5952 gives 0.3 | 29.1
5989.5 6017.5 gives 0.3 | 29.6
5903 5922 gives 0.5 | 29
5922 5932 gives 0.2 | 29.3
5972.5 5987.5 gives 0.5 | 28.8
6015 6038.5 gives 0.6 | 29.3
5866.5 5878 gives 0.2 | 29.1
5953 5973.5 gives 0.4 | 29.2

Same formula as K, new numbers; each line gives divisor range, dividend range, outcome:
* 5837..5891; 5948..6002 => 1.06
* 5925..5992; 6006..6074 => 1.05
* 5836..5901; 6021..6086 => 1.14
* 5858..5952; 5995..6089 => 1.11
